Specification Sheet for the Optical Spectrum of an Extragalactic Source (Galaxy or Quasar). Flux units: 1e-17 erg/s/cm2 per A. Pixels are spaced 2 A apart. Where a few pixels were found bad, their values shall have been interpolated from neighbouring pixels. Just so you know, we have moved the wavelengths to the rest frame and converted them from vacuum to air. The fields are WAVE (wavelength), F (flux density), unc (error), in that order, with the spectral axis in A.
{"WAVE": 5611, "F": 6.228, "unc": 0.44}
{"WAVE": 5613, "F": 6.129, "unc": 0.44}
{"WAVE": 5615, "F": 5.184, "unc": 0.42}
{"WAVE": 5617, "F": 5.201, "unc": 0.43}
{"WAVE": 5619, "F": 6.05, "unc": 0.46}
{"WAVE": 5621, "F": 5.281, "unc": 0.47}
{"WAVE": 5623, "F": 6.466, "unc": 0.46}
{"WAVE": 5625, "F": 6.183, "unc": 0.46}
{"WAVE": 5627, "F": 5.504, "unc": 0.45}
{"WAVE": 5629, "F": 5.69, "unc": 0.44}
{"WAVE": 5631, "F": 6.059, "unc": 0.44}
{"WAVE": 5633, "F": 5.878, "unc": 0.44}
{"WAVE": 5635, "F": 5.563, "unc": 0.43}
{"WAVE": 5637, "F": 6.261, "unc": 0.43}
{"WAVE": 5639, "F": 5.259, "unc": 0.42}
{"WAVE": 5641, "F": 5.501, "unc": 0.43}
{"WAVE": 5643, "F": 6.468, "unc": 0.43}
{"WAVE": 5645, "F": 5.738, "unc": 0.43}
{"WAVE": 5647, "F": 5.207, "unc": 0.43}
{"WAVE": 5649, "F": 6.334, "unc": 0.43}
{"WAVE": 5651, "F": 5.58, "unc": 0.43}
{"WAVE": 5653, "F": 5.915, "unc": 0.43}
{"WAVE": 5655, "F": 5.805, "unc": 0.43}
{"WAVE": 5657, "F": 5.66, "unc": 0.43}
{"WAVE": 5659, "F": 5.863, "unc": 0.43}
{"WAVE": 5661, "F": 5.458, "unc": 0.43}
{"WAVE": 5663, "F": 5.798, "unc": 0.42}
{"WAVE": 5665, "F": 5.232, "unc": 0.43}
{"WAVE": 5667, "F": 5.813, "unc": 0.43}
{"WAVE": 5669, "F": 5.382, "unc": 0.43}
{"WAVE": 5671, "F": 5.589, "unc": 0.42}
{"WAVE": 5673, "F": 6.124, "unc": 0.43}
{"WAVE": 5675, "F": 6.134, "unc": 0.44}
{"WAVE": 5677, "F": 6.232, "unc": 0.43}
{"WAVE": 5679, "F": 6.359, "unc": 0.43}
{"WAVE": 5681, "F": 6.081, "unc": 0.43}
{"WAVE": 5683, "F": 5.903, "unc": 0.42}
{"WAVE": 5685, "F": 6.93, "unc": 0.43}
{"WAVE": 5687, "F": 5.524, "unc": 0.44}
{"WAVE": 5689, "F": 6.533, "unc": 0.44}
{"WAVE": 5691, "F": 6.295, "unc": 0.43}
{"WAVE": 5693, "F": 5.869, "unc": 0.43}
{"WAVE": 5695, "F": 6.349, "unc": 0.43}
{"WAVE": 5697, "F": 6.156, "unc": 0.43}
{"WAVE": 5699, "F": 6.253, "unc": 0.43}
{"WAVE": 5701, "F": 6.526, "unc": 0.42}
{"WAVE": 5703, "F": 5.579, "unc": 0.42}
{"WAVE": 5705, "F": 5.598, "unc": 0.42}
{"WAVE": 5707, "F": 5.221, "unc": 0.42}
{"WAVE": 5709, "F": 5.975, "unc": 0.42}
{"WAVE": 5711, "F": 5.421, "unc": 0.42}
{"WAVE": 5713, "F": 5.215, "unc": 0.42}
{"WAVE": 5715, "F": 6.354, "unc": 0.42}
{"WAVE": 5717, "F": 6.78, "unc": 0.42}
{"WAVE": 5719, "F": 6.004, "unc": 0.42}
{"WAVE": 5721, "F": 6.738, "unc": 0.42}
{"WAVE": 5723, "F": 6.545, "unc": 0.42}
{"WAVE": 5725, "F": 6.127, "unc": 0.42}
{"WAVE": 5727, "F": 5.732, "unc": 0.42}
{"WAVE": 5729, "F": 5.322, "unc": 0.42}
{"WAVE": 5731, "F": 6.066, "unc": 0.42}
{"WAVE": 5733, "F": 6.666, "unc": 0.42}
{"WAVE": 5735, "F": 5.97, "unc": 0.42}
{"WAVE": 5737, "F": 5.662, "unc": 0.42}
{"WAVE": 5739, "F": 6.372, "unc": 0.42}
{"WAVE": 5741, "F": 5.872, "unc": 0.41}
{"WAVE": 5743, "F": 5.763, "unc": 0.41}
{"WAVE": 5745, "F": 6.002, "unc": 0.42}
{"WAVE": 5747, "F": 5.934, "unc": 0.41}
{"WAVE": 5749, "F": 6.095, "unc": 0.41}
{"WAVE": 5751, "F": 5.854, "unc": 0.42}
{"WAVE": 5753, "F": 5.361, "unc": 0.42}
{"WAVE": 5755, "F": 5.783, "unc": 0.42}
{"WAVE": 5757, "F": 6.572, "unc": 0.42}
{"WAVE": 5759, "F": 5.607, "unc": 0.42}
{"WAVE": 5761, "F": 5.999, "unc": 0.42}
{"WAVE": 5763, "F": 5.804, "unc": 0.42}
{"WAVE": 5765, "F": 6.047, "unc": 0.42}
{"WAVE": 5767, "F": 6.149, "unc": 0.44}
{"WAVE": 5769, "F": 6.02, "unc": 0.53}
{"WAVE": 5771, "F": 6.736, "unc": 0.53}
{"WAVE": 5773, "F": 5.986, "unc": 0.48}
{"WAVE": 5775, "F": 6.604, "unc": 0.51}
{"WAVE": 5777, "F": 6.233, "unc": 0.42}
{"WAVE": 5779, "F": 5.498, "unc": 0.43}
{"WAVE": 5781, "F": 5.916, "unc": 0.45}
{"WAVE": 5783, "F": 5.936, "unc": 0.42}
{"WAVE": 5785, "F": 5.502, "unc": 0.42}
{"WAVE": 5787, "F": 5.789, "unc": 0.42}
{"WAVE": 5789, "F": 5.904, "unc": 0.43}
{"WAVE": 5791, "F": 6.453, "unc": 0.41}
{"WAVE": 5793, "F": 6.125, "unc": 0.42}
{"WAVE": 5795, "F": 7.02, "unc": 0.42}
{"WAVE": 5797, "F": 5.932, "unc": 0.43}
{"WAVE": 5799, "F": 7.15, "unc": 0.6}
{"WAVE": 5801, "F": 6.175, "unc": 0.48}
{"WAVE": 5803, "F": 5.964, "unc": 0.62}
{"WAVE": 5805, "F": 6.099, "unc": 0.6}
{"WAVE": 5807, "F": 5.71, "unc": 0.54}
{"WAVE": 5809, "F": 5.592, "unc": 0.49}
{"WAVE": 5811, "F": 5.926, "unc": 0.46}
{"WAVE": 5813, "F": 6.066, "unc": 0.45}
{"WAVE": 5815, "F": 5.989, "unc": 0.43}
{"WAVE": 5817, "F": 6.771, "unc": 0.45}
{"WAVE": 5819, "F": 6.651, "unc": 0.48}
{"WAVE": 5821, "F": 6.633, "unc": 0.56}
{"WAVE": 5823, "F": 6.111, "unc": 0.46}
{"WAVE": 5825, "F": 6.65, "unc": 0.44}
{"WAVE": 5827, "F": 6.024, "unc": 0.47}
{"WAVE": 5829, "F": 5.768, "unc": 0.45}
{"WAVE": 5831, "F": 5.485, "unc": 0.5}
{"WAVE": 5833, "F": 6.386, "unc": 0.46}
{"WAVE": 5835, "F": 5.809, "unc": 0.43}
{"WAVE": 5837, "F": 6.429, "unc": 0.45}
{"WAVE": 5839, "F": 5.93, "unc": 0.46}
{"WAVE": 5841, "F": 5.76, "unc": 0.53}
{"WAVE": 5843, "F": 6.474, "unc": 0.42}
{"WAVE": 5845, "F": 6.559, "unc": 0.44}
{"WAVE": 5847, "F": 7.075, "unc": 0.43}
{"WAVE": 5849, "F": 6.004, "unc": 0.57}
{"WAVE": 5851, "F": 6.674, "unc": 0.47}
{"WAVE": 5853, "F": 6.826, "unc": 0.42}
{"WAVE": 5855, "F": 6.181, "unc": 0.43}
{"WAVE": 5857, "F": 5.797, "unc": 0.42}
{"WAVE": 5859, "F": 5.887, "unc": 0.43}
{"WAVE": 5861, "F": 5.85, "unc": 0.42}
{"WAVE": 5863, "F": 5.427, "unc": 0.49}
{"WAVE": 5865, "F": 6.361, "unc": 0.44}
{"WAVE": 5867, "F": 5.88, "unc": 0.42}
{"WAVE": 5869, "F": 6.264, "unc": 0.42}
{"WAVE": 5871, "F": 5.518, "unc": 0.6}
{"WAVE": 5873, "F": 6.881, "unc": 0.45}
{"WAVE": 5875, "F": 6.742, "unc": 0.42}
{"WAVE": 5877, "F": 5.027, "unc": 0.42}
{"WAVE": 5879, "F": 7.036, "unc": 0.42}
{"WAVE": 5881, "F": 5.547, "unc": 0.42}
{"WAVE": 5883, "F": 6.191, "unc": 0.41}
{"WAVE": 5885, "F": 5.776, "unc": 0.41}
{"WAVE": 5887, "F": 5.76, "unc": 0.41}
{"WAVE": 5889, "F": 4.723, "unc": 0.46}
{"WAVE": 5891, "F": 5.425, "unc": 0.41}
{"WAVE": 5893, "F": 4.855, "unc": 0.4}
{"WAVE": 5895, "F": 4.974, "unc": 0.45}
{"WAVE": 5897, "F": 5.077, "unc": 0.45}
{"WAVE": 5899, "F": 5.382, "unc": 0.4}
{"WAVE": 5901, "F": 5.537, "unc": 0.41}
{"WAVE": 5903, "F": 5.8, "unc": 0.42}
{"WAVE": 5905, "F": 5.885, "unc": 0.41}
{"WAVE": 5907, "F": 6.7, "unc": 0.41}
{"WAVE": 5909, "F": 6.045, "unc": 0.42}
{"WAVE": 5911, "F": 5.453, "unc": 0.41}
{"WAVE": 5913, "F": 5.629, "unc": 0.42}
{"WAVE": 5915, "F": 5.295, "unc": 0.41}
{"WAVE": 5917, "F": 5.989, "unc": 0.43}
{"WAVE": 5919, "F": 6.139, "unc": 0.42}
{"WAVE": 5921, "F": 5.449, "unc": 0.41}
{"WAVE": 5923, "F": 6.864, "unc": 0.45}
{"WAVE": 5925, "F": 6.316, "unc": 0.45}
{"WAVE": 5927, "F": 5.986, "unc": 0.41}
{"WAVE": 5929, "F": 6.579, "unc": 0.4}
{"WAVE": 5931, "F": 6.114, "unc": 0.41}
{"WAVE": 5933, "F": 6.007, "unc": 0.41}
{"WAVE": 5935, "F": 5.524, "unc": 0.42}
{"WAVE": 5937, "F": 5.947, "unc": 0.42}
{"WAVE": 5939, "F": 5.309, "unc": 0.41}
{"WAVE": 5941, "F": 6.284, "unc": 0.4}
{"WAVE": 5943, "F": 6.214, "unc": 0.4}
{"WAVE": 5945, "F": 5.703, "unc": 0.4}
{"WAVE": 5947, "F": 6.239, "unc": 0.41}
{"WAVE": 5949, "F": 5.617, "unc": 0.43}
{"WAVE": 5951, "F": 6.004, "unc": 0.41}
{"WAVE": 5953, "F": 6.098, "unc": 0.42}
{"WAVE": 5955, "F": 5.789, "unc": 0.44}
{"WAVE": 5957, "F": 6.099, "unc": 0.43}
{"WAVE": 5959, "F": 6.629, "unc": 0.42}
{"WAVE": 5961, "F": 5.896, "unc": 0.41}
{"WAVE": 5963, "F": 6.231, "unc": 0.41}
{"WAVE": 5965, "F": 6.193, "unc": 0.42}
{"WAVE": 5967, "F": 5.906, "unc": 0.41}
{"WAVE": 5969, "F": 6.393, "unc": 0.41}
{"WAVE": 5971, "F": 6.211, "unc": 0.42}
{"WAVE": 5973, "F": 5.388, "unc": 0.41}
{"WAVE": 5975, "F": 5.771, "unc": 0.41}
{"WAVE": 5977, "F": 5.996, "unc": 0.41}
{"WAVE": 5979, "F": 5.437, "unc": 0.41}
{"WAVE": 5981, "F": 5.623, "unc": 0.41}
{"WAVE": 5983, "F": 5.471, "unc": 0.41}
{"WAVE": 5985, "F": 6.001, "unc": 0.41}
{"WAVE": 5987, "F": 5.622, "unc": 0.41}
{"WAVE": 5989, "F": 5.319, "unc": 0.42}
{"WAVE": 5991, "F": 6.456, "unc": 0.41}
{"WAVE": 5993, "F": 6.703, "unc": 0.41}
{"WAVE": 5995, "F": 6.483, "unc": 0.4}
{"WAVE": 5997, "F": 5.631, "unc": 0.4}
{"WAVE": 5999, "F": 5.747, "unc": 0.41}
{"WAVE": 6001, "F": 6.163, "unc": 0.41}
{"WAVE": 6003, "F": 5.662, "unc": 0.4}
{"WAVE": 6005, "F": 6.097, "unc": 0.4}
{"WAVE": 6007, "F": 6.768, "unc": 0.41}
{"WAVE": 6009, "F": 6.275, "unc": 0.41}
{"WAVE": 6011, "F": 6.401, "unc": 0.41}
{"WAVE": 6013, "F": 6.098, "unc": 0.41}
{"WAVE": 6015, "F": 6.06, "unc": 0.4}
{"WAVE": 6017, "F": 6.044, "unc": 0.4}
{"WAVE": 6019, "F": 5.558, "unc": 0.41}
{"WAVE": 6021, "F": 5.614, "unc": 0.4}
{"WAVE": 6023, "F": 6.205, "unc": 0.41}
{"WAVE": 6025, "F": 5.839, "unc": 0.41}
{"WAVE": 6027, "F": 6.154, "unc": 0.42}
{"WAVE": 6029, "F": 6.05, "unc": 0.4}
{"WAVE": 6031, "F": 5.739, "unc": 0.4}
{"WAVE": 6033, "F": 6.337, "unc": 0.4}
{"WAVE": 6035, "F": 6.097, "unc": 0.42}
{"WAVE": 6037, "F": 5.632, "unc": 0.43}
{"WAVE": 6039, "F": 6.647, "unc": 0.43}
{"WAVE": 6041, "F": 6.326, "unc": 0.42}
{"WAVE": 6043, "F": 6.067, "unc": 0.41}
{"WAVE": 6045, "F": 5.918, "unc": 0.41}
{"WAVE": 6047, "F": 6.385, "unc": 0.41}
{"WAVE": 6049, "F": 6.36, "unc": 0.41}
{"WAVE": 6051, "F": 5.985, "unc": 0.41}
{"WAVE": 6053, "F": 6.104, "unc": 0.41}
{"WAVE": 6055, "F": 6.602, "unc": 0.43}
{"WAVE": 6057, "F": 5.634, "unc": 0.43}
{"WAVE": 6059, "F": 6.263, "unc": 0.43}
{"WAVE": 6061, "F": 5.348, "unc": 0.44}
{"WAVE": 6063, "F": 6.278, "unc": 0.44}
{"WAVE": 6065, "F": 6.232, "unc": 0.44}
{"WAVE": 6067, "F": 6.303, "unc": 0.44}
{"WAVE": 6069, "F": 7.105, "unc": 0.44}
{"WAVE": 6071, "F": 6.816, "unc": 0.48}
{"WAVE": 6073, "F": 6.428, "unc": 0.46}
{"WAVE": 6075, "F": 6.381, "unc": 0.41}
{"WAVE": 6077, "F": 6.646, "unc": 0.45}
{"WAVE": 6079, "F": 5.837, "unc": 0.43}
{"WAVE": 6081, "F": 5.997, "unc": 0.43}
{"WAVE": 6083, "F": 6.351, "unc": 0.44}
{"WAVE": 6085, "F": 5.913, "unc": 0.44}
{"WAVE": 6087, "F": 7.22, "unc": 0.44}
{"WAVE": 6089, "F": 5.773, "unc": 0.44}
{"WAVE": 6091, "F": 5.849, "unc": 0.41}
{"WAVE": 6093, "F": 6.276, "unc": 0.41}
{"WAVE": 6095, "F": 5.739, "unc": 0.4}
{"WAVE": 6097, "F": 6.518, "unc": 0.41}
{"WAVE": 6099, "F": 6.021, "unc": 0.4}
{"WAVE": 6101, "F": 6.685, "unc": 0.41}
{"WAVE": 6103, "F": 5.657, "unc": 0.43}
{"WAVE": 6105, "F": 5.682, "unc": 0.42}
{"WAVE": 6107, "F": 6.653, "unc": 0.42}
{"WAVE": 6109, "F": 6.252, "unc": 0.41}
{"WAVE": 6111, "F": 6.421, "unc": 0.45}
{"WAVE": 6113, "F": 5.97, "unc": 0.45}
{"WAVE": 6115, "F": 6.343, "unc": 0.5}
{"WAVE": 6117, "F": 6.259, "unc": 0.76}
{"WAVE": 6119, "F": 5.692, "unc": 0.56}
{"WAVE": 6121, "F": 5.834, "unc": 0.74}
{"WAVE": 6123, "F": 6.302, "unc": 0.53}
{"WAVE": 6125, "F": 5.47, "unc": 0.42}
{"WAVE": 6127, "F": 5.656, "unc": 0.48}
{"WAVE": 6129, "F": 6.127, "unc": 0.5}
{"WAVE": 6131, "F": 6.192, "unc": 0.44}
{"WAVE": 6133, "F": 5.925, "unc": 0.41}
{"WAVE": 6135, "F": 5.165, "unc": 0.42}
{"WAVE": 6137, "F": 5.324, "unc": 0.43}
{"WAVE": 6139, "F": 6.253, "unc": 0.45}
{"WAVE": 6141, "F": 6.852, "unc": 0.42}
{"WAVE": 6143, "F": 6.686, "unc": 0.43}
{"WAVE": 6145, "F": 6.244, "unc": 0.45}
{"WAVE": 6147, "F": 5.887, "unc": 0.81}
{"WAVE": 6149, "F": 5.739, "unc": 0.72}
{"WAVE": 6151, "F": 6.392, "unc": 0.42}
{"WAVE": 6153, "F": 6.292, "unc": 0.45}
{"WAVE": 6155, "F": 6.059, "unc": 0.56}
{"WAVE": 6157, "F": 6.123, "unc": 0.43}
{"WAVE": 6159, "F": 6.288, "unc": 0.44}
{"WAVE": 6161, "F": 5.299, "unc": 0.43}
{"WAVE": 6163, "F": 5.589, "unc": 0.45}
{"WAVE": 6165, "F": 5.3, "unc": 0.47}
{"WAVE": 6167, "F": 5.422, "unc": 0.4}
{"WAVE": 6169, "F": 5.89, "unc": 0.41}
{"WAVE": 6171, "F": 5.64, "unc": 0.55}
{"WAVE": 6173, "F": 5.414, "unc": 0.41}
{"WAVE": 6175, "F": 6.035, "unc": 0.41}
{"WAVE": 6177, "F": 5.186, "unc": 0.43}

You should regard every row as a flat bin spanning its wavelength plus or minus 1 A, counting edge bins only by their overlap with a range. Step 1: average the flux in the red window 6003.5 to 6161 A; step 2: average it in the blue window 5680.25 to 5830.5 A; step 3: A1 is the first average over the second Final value 1.01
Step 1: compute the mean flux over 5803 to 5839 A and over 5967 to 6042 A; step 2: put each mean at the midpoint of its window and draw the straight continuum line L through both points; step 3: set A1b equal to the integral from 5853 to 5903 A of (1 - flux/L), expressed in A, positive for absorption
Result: 2.49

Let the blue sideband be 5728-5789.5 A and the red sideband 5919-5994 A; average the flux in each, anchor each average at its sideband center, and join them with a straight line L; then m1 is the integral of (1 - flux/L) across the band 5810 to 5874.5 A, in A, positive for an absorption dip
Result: -2.34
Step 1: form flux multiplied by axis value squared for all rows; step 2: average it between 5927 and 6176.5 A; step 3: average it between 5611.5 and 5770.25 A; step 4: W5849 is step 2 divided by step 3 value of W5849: 1.15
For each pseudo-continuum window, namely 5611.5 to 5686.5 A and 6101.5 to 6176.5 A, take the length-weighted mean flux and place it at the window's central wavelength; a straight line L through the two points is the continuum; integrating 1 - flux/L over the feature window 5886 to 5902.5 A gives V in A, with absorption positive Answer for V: 1.8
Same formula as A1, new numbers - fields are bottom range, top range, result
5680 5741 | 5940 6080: 1.00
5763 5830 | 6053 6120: 1.01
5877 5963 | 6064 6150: 1.05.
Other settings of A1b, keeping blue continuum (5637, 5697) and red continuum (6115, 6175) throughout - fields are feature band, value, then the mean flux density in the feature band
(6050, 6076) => -1.55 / 6.27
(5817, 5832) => -0.81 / 6.23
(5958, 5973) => -0.61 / 6.15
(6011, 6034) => -0.30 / 5.99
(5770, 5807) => -1.55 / 6.16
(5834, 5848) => -0.90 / 6.29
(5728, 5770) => -0.30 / 5.95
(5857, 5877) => -0.38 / 6.02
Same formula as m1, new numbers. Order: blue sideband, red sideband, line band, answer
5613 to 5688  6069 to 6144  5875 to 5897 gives 1.6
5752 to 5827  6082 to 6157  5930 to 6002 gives 1.9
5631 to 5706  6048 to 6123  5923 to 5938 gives -0.1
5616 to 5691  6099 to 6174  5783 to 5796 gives -0.5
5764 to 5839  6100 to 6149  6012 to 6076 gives -0.7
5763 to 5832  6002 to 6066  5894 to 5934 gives 1.6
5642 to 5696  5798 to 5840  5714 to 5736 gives -0.7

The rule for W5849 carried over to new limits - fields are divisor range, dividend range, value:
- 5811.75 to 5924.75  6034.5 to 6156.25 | 1.11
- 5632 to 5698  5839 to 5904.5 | 1.08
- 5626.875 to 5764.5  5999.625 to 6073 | 1.16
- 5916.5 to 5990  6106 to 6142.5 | 1.07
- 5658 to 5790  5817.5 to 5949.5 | 1.06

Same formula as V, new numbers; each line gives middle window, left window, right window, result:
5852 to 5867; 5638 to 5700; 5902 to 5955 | -0.2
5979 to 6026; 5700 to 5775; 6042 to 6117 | 1.4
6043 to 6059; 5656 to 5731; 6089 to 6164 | -0.3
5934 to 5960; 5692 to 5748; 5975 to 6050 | 0.3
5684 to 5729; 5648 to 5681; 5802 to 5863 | -1.1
